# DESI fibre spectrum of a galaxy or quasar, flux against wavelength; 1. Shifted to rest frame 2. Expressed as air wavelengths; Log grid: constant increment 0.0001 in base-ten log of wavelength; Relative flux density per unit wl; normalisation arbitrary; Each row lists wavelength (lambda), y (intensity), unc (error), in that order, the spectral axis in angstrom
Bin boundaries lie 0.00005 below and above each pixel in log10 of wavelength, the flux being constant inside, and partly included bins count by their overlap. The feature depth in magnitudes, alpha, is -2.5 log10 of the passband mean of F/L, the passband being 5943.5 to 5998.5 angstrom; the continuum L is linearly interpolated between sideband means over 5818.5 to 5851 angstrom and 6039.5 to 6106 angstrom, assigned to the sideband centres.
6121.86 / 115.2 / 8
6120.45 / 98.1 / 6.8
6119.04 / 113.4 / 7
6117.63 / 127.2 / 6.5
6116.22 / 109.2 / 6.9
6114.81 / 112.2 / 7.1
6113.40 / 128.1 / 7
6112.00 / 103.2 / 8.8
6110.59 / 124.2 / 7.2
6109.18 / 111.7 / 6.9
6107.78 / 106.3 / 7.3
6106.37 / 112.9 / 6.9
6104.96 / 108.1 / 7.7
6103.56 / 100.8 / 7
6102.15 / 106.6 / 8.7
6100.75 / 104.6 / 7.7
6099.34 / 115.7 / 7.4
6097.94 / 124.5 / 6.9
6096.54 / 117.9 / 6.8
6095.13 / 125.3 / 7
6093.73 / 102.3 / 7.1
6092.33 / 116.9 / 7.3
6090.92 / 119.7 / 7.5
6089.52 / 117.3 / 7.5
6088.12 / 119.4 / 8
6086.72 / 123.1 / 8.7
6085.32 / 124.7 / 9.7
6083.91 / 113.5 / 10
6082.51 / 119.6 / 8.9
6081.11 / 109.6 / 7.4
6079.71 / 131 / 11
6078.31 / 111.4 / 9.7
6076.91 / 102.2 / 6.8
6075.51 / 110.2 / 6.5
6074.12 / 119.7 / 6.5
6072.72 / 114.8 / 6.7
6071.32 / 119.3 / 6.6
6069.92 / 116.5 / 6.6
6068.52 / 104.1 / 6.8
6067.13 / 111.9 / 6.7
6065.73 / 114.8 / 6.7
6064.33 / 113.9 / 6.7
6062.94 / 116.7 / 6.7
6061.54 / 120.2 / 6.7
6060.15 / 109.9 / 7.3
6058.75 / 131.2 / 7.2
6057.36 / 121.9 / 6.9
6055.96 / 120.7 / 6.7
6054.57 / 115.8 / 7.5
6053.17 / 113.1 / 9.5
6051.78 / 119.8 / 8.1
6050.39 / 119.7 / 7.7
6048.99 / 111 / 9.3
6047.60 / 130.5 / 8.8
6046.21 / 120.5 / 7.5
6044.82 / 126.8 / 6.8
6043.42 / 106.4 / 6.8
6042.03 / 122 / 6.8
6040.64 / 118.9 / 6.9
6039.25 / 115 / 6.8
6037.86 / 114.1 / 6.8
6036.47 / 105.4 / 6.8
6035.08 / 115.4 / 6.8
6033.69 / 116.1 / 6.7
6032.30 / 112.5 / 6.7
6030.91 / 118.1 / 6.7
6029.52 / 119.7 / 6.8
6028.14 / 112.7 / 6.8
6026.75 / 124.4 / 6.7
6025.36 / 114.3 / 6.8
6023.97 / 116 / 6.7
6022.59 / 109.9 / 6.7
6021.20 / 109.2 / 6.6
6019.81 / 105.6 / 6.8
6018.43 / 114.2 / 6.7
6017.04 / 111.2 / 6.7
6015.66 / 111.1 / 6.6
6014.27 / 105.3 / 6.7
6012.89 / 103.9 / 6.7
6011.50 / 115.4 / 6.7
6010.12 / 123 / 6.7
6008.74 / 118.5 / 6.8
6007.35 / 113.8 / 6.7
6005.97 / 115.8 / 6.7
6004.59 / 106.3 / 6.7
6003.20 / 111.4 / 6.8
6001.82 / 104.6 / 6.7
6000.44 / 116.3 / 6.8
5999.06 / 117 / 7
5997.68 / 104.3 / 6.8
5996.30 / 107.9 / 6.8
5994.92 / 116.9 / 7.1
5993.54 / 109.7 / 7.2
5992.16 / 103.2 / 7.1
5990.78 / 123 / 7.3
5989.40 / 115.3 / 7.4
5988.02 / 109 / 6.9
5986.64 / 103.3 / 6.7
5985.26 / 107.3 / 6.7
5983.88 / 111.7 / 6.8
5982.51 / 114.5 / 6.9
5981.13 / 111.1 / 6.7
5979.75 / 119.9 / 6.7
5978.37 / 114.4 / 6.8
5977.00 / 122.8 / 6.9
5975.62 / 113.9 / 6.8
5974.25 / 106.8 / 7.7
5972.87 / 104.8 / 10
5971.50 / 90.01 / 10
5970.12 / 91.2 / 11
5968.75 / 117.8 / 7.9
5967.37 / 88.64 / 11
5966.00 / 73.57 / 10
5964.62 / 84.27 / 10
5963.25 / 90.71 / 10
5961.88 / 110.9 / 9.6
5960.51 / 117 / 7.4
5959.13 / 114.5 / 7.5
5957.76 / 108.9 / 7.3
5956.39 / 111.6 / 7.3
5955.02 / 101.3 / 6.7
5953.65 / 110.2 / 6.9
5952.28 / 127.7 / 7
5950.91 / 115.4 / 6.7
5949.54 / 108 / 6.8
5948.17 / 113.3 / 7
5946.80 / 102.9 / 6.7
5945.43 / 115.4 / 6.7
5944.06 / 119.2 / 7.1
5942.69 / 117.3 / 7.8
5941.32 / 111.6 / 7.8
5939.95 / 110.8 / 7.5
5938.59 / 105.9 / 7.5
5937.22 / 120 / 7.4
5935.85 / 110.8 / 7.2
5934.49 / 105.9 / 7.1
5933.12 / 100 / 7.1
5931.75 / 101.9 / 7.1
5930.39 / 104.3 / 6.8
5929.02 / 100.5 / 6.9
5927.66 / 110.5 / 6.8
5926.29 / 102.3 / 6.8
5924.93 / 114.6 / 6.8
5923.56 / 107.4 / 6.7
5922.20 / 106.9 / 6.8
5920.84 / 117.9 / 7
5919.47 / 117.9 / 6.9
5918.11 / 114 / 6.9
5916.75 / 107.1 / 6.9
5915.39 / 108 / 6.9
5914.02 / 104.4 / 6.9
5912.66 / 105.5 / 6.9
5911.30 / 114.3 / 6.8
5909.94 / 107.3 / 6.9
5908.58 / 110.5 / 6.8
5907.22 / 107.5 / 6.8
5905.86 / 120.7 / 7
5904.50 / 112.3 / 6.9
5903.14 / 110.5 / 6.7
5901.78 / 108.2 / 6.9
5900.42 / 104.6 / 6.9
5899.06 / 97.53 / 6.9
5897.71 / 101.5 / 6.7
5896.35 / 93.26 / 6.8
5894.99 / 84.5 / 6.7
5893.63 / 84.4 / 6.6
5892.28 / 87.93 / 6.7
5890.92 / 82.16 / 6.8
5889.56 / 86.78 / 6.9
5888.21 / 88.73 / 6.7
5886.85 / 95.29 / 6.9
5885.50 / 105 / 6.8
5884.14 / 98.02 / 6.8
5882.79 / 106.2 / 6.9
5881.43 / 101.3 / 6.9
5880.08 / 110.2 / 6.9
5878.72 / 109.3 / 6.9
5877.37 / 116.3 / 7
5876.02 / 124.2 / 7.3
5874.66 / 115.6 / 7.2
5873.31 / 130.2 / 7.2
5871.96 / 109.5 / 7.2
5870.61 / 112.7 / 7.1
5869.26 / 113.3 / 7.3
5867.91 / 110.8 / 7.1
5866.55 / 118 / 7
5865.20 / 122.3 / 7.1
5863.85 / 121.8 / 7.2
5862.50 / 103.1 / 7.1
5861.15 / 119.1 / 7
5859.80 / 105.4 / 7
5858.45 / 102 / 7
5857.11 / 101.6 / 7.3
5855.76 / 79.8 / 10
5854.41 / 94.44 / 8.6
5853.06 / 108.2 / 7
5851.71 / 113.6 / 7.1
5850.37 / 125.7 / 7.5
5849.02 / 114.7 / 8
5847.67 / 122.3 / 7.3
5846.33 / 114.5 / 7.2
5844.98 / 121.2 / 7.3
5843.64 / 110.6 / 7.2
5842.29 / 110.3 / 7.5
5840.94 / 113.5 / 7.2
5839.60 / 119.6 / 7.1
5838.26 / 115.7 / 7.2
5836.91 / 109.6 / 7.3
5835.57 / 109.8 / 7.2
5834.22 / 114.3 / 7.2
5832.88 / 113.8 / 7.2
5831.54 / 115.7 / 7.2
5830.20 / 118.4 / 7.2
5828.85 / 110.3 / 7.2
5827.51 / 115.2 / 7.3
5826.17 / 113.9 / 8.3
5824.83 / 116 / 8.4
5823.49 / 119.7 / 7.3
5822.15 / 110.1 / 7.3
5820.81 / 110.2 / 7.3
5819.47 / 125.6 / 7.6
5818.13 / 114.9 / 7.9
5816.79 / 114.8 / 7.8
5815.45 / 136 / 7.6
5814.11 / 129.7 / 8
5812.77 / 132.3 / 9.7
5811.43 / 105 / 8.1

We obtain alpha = 0.07 mag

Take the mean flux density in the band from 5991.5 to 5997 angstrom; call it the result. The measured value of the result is 109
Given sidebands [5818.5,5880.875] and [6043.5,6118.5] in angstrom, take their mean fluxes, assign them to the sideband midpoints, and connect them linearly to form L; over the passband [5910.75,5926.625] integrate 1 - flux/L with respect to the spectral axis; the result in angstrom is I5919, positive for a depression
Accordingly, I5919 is 0.5 angstrom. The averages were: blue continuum 113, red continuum 116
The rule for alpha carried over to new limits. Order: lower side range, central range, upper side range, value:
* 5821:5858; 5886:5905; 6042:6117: 0.18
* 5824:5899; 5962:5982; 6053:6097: 0.10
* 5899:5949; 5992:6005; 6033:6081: 0.03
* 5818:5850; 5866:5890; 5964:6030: 0.05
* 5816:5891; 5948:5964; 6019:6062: 0.03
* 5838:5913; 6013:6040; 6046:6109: 0.01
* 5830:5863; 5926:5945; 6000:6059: 0.04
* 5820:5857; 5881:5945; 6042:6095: 0.09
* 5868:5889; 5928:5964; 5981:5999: 0.00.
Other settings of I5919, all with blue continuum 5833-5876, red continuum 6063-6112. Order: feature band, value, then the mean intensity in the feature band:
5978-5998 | 0.4 angstrom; 111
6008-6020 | 0.2 angstrom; 112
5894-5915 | 1.4 angstrom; 105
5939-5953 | -0.1 angstrom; 114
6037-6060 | -1.0 angstrom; 119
